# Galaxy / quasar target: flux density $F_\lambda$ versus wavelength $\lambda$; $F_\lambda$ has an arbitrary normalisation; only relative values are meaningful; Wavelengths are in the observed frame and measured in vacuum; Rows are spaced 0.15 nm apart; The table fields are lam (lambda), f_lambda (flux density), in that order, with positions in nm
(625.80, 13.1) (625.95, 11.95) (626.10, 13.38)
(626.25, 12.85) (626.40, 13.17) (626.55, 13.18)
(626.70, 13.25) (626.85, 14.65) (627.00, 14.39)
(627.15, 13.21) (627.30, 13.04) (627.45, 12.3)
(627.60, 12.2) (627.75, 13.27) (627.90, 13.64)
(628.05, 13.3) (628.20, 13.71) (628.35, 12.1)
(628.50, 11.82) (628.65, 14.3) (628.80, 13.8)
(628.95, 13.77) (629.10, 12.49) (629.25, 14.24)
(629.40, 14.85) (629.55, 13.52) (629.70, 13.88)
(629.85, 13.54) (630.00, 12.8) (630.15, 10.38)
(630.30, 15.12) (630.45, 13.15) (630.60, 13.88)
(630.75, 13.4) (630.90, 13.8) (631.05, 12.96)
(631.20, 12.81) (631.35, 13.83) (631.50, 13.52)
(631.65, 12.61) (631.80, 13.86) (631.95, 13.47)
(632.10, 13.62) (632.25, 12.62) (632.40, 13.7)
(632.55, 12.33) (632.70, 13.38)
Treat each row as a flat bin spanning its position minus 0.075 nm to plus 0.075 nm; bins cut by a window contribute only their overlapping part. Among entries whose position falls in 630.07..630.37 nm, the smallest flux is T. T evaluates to 10.38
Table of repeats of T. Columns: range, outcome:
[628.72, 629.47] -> 12.49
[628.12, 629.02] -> 11.82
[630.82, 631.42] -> 12.81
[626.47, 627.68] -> 12.2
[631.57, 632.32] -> 12.61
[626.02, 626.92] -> 12.85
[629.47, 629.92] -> 13.52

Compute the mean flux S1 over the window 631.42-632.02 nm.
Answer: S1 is 13.4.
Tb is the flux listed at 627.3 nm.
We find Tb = 13.04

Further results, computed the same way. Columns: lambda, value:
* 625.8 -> 13.1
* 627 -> 14.39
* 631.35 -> 13.83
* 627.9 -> 13.64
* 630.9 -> 13.8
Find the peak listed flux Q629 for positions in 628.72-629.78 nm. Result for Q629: 14.85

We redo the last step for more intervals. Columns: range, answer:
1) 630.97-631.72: 13.83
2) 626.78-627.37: 14.65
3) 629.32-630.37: 15.12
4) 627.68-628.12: 13.64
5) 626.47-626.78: 13.25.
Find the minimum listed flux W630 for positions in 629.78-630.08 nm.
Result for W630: 12.8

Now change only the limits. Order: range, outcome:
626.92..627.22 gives 13.21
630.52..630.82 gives 13.4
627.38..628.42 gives 12.1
